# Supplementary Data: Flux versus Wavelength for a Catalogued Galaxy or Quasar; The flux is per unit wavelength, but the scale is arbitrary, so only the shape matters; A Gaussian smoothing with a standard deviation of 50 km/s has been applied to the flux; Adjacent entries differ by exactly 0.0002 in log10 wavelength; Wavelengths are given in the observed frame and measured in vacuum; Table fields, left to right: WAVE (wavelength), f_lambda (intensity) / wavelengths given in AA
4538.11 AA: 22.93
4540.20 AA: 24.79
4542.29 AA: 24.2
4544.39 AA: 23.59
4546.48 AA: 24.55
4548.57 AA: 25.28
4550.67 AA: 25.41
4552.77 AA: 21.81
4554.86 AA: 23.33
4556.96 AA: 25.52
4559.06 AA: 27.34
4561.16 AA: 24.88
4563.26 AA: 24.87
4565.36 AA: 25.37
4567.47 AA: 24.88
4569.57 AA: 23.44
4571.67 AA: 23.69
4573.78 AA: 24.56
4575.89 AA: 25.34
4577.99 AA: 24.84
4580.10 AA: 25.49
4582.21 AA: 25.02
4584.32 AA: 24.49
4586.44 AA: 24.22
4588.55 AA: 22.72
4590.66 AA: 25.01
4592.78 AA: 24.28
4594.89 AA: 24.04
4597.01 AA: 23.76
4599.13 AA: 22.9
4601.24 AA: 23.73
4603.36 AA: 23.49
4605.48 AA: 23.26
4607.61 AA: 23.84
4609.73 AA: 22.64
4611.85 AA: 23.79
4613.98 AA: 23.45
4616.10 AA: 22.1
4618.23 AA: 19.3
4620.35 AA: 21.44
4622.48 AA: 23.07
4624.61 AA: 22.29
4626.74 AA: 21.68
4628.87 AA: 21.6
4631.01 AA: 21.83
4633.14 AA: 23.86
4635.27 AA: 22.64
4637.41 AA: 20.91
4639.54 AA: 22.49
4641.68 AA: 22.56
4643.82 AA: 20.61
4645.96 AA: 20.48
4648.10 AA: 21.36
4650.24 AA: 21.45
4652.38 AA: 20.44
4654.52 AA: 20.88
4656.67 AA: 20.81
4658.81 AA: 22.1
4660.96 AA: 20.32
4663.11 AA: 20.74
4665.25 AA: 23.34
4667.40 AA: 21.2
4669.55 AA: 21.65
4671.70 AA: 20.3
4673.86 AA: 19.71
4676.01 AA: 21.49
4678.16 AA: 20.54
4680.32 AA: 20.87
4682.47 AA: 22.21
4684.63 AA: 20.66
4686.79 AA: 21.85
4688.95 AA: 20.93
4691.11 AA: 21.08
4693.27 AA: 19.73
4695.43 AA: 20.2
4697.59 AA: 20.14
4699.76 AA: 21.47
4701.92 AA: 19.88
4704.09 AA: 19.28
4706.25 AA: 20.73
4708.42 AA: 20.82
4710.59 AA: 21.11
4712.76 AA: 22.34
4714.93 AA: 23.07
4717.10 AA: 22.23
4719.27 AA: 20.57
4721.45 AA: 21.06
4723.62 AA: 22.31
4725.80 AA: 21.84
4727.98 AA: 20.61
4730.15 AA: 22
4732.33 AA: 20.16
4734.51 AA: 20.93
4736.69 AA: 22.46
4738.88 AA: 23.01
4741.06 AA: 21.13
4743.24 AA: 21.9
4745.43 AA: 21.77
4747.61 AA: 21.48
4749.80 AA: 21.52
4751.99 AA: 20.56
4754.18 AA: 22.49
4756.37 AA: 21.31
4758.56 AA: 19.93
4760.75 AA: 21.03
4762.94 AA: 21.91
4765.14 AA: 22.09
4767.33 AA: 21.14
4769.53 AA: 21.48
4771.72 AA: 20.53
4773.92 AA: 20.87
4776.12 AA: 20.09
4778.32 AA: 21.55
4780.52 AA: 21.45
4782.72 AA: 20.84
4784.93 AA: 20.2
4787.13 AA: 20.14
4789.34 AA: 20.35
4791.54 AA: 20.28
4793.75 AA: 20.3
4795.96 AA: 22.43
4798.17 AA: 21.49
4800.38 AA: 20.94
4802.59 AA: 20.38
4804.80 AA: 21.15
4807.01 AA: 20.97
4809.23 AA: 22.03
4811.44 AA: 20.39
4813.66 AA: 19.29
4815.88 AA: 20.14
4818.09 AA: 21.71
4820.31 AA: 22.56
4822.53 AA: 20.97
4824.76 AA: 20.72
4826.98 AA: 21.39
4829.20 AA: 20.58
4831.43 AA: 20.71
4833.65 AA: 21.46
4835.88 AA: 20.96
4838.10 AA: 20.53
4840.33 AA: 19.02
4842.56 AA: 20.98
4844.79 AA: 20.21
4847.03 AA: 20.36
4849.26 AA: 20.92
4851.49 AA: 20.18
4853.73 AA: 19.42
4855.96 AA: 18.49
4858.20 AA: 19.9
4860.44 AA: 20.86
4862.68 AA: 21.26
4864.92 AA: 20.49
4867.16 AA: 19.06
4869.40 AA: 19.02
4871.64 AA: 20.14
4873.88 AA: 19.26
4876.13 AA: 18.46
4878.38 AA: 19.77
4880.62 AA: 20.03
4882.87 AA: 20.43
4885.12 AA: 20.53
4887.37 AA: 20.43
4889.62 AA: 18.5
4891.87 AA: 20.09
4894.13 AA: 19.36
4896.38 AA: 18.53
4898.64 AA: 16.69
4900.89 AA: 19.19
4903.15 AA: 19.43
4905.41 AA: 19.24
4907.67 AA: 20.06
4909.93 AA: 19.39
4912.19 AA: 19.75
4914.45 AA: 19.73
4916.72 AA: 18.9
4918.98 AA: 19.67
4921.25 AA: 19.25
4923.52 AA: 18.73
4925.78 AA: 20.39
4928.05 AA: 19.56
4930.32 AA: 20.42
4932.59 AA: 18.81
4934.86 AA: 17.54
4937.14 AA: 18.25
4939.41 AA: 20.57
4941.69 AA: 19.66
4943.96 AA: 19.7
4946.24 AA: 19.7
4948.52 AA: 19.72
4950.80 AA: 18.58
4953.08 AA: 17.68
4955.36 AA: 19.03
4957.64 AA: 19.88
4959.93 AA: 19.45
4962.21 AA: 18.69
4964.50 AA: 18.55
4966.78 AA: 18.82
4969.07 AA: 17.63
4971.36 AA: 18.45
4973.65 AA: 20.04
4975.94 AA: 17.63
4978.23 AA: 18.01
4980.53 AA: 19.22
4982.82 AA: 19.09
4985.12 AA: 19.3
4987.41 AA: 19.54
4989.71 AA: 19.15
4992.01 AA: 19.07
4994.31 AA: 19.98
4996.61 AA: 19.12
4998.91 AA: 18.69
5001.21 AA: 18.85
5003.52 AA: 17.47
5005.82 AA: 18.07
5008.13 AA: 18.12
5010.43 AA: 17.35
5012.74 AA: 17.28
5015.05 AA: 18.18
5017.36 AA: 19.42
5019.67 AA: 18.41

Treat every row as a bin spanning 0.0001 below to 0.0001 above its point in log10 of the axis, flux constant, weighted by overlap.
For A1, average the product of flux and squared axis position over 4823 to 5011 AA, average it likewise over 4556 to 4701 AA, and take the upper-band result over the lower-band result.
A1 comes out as 0.97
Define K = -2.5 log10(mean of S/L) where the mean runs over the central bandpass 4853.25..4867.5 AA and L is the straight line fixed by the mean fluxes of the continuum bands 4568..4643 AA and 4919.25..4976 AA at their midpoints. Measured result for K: 0.01 mag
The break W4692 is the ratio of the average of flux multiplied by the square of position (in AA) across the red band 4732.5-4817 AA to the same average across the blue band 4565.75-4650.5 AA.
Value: 0.98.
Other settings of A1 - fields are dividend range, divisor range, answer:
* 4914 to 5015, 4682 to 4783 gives 0.98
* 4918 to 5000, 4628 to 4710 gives 1.02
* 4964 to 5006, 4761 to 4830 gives 0.97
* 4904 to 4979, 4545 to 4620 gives 0.93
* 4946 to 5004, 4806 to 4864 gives 0.97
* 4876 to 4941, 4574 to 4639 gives 0.95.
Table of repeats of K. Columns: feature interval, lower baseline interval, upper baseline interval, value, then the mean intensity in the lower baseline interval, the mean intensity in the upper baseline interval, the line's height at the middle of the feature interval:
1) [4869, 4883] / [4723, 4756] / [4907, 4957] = 0.02 mag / 21.6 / 19.3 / 20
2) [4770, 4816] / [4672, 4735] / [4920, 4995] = -0.02 mag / 21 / 19.1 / 20.3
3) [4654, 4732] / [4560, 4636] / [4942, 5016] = 0.06 mag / 23.6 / 18.8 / 22.4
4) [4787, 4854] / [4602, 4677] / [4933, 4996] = -0.03 mag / 21.8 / 19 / 20.2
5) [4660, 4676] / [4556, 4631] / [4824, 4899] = 0.08 mag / 23.7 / 20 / 22.7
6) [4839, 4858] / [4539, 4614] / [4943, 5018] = 0.03 mag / 24.3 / 18.8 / 20.6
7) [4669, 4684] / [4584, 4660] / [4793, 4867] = 0.05 mag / 22.5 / 20.7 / 22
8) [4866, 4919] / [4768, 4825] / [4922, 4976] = 0.02 mag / 20.9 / 19.1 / 19.8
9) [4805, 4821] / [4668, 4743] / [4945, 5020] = -0.04 mag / 21.1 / 18.7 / 20.2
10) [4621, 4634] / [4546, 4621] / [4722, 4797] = 0.05 mag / 24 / 21.2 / 23.3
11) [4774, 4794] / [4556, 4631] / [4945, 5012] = 0.04 mag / 23.7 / 18.8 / 21.3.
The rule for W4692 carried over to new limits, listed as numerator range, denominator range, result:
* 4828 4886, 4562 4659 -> 0.97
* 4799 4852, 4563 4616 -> 0.95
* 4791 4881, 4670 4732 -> 1.03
